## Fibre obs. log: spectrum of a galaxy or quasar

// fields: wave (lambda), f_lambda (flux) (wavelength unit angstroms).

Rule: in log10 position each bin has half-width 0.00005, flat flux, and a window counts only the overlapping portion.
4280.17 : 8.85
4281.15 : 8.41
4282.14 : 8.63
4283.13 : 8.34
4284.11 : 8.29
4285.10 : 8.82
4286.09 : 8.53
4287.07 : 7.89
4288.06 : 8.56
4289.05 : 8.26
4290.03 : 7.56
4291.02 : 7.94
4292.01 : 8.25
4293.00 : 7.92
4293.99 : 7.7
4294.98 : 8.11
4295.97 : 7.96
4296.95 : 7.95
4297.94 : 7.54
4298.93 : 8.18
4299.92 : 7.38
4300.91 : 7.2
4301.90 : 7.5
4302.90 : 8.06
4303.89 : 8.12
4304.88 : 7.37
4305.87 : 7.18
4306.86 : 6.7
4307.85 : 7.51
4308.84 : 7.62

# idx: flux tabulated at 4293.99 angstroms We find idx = 7.7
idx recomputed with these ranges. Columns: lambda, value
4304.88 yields 7.37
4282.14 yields 8.63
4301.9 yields 7.5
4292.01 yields 8.25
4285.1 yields 8.82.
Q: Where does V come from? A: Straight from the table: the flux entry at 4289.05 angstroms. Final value 8.26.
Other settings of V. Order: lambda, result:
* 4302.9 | 8.06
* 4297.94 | 7.54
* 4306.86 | 6.7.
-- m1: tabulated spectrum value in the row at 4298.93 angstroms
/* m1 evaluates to 8.18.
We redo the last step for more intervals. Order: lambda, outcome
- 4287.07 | 7.89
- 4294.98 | 8.11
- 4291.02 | 7.94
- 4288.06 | 8.56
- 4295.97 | 7.96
